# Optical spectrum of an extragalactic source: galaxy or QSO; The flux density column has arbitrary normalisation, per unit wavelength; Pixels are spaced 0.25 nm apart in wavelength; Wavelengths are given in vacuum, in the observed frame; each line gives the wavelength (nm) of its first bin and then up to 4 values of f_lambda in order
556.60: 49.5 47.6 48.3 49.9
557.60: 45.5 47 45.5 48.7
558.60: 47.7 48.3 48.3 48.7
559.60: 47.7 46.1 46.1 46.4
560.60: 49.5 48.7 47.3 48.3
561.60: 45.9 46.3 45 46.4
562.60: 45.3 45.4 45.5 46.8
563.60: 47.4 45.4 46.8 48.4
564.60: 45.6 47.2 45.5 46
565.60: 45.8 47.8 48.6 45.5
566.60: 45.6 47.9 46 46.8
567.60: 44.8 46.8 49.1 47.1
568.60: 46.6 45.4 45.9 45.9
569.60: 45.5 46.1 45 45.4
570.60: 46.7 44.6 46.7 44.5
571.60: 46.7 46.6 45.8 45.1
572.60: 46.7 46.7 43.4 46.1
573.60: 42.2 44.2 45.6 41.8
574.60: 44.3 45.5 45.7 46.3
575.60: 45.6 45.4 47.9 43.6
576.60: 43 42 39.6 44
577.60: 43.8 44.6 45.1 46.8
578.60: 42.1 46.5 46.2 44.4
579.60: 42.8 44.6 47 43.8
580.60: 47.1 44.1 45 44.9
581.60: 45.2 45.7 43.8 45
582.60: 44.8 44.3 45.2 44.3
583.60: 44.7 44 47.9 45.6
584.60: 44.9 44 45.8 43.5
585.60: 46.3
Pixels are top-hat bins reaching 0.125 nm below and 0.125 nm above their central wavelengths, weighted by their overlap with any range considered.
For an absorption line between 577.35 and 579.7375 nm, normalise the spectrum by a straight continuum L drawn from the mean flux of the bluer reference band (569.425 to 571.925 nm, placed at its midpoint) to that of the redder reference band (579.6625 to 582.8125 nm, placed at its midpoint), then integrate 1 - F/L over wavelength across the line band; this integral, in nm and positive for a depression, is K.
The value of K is 0.03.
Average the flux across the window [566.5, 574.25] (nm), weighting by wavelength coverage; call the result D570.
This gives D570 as 45.8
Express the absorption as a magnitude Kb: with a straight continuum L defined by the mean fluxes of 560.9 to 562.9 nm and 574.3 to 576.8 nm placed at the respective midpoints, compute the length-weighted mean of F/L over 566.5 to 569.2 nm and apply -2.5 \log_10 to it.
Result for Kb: -0.02 mag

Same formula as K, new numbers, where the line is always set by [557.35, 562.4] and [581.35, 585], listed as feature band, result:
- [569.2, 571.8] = 0.026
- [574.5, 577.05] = 0.051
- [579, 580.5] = 0.016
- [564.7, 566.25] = -0.003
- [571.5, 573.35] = 0.006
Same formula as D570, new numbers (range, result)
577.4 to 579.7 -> 44.7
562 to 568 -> 46.4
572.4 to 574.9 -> 44.6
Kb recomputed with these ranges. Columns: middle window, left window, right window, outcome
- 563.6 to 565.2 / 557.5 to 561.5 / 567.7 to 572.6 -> 0.006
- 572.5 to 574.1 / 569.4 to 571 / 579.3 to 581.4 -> 0.011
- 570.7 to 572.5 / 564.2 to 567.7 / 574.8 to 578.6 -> -0.007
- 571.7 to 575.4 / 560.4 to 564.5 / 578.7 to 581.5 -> 0.016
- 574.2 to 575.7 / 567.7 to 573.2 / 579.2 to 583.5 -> 0.016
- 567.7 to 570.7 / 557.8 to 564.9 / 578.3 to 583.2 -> -0.003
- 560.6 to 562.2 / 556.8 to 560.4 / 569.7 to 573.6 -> -0.002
